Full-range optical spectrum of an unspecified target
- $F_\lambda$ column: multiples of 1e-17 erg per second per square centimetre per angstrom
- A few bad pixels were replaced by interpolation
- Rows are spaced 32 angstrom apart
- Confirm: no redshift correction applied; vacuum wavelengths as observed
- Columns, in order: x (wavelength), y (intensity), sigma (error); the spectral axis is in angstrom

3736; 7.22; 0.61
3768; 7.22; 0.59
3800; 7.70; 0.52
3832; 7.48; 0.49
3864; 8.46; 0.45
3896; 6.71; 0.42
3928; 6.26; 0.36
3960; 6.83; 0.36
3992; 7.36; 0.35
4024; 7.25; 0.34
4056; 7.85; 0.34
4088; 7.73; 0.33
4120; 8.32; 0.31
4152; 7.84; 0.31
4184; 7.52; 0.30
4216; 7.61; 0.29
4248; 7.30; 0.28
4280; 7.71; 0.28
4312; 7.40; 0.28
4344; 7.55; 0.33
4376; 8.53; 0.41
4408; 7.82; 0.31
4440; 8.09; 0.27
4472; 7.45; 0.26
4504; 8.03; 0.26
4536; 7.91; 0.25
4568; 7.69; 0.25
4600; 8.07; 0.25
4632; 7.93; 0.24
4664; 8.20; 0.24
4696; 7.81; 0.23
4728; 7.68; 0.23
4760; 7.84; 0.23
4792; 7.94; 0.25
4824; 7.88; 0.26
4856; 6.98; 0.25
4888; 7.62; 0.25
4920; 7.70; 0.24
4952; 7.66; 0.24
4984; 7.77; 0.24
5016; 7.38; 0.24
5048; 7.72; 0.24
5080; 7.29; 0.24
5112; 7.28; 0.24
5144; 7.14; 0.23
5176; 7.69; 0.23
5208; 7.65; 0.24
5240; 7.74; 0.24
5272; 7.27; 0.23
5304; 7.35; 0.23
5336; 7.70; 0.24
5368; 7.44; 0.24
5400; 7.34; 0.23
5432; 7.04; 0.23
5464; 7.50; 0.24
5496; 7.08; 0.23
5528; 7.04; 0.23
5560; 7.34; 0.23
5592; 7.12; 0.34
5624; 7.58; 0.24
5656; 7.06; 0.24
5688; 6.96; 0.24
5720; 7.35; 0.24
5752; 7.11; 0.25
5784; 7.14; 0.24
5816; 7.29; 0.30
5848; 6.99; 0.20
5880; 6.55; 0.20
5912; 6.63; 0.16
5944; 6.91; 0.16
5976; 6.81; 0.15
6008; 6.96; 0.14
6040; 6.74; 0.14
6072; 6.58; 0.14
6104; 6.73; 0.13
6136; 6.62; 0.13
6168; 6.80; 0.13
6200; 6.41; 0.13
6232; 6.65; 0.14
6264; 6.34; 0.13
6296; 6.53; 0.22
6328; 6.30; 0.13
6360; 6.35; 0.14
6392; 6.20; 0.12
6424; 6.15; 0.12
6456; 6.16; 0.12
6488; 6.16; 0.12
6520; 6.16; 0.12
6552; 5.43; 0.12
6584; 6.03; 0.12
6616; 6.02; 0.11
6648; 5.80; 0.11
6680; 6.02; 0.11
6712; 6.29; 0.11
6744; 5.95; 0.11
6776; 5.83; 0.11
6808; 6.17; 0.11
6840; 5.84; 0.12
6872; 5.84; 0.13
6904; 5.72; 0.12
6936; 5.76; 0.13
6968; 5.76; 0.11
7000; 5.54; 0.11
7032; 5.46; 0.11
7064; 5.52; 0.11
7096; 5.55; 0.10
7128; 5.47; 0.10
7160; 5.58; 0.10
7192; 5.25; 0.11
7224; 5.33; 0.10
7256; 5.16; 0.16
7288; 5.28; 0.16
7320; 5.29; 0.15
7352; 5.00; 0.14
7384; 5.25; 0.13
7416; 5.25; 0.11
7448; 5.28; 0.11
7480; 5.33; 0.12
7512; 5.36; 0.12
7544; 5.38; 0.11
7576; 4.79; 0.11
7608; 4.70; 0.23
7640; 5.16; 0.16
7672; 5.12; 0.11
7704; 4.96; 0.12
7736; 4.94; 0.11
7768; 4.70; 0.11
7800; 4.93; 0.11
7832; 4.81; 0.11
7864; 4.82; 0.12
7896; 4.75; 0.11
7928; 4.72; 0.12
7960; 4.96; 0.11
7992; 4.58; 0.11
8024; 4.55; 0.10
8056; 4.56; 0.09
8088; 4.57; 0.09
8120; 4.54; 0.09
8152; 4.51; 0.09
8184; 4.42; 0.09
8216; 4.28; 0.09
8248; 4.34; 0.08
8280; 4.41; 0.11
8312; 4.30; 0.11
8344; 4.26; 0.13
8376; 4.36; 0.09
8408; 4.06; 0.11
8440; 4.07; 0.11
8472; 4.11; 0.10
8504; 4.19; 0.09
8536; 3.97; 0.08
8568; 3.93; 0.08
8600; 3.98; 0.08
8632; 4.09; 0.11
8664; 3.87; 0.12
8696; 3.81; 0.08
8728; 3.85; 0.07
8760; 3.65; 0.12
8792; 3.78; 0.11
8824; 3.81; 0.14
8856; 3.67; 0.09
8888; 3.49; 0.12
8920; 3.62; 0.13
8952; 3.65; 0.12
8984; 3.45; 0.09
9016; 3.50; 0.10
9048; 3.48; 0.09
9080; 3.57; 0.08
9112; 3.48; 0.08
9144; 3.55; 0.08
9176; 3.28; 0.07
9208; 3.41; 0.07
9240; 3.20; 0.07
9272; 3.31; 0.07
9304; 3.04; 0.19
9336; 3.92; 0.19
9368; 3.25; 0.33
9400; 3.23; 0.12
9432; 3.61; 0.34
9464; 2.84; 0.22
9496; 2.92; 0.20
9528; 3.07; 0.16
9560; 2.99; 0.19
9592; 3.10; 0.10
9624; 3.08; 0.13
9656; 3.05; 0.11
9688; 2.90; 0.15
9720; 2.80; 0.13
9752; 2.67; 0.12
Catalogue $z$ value 0.00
